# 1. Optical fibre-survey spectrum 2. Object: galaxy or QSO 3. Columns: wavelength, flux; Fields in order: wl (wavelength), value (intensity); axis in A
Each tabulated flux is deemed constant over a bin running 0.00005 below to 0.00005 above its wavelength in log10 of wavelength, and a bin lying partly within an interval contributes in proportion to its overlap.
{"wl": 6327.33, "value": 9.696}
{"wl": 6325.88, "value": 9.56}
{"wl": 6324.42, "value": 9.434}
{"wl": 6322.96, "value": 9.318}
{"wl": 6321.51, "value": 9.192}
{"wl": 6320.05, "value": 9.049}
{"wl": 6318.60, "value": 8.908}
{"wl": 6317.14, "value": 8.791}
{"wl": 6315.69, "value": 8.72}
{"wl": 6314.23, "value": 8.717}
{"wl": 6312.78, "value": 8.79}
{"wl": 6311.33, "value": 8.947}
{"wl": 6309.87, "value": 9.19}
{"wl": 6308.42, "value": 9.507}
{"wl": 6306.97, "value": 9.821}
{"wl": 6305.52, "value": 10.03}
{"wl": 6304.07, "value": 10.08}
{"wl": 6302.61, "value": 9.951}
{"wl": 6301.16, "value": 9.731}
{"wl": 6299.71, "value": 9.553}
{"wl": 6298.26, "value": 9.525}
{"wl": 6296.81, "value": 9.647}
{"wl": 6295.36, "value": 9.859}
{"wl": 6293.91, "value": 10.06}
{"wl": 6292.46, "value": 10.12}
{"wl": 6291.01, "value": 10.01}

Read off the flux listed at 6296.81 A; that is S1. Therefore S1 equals 9.647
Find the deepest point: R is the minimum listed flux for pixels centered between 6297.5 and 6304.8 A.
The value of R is 9.525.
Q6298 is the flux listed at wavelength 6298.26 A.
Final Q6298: 9.525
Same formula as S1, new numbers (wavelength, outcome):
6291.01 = 10.01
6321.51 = 9.192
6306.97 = 9.821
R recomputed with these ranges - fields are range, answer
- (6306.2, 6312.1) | 8.947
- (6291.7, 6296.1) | 9.859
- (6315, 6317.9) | 8.72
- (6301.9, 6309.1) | 9.507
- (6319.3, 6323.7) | 9.049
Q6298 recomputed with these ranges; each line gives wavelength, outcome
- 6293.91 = 10.06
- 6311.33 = 8.947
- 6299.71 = 9.553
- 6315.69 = 8.72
